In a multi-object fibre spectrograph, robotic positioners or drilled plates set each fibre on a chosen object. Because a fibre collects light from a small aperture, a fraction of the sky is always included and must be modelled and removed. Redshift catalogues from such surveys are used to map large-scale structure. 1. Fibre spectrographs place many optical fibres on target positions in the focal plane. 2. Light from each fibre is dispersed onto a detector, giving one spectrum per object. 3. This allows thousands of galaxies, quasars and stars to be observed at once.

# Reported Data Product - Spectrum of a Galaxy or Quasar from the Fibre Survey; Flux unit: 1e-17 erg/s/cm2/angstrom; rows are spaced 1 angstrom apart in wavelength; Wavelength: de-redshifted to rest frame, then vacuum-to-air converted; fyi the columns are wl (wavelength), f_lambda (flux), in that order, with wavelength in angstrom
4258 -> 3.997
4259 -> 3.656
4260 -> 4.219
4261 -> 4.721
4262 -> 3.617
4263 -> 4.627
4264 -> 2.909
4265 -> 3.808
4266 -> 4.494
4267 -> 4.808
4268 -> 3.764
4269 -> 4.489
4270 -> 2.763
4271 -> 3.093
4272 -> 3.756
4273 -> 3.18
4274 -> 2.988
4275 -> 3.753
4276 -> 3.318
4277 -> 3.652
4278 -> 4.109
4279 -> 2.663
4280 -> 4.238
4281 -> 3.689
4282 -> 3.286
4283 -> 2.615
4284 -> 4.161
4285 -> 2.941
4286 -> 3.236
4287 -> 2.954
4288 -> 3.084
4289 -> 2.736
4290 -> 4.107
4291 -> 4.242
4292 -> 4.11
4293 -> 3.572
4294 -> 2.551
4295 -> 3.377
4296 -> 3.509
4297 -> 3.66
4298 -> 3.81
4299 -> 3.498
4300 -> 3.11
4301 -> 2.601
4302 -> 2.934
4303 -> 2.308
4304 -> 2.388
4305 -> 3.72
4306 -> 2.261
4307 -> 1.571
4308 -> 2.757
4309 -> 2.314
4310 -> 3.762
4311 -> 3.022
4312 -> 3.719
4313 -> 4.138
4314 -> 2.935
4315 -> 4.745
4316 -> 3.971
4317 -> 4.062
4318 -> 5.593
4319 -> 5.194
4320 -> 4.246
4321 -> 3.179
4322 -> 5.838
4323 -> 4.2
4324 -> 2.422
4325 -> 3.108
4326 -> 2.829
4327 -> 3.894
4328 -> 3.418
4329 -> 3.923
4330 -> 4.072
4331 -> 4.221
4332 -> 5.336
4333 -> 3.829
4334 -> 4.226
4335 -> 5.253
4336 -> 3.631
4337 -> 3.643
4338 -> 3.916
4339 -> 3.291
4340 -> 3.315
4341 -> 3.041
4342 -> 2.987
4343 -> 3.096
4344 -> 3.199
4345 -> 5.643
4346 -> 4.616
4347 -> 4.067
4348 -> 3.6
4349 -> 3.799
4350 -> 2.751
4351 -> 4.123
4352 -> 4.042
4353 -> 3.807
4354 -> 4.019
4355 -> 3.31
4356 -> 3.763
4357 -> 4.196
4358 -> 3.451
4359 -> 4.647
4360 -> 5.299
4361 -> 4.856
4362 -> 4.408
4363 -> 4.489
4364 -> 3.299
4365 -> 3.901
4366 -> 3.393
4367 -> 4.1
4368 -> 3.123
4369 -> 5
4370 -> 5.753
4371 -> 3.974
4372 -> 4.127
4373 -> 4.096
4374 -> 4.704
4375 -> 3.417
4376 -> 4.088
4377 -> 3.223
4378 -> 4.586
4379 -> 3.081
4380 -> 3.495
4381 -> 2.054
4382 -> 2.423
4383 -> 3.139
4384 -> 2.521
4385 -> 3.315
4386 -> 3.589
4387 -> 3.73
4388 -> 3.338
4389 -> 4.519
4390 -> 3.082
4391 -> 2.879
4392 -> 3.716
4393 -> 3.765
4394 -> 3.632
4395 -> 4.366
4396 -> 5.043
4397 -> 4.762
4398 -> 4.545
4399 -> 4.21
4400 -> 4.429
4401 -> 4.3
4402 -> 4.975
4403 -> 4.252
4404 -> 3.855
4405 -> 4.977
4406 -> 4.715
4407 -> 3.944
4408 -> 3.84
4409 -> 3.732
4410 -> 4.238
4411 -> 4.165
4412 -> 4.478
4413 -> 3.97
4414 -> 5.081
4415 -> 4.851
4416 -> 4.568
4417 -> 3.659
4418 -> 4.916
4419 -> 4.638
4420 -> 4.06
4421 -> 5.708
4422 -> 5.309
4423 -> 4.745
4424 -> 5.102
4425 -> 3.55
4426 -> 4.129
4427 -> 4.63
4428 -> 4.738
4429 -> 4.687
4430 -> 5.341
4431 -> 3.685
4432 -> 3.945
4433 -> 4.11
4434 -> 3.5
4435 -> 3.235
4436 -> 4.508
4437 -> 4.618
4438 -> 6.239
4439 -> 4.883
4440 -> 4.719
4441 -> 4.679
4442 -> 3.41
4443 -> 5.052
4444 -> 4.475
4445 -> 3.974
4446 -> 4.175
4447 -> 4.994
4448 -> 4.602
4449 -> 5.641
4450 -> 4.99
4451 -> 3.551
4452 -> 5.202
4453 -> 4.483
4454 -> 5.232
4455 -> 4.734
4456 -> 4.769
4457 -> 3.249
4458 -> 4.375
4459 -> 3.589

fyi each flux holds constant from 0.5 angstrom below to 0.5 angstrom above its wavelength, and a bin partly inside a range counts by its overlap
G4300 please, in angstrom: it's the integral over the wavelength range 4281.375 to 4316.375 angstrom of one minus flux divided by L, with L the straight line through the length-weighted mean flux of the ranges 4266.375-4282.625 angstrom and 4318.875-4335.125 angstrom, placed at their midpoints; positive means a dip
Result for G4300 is 5.00 angstrom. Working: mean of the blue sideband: 3.6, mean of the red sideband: 4.02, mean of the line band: 3.25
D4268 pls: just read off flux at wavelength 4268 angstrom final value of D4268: 3.764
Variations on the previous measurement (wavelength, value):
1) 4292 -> 4.11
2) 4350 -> 2.751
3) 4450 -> 4.99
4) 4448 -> 4.602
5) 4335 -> 5.253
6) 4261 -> 4.721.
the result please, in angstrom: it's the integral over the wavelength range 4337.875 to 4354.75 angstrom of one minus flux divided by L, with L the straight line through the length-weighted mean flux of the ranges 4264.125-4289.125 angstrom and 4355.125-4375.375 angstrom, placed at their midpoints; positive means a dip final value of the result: 1.38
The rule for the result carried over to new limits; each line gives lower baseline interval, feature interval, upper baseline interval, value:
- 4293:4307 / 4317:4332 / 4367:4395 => -3.9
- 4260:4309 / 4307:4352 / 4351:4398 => -2.2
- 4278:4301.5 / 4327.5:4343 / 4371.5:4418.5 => -0.9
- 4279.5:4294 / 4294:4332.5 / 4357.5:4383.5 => 0.7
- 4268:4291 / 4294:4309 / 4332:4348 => 2.8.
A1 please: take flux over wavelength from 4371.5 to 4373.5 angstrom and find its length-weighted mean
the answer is 4.11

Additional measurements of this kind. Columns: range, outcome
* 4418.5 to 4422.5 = 4.93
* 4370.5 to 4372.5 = 4.05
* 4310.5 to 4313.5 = 3.63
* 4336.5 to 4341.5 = 3.44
